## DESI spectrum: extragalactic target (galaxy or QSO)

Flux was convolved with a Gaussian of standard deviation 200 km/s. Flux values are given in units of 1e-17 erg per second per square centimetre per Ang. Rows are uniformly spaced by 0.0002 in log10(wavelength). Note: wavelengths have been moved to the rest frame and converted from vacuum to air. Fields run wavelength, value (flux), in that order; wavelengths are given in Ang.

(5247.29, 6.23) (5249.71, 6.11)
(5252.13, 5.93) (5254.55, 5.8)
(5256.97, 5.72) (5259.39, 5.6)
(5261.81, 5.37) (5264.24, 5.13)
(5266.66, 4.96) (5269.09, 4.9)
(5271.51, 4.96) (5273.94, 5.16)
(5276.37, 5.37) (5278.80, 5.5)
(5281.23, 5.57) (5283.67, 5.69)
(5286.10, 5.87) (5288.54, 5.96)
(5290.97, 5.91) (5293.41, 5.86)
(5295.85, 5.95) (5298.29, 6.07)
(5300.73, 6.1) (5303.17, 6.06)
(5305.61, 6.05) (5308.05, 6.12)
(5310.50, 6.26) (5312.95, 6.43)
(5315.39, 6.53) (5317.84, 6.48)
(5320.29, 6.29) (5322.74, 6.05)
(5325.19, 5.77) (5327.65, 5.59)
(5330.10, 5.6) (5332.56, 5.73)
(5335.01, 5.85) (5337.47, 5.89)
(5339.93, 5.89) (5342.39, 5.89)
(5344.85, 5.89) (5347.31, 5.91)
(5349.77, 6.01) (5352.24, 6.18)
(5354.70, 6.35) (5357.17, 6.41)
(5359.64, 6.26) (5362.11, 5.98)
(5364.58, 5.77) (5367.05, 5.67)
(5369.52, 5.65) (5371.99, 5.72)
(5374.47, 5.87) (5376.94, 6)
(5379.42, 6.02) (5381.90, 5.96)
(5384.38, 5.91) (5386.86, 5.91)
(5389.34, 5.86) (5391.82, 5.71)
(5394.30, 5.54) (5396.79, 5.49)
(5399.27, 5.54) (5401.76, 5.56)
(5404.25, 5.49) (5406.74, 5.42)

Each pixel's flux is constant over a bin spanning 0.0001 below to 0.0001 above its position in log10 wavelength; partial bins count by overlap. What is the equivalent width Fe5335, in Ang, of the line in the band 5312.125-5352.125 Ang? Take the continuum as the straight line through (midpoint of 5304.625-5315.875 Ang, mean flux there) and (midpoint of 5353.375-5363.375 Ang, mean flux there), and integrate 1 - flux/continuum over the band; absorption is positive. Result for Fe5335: 1.7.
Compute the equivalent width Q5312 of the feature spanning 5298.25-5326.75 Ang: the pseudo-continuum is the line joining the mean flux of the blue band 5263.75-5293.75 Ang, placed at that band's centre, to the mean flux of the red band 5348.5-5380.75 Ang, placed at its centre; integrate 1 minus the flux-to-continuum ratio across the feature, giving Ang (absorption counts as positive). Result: -2.6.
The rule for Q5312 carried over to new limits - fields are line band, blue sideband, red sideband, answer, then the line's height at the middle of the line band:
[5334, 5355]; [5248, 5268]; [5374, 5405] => -1.0 Ang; 5.7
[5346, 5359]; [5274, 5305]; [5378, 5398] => -0.8 Ang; 5.8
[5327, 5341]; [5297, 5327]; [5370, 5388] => 0.7 Ang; 6.08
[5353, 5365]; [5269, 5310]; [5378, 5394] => -0.7 Ang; 5.84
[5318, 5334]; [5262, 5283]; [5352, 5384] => -0.7 Ang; 5.64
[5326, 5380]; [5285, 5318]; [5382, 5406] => -0.4 Ang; 5.87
